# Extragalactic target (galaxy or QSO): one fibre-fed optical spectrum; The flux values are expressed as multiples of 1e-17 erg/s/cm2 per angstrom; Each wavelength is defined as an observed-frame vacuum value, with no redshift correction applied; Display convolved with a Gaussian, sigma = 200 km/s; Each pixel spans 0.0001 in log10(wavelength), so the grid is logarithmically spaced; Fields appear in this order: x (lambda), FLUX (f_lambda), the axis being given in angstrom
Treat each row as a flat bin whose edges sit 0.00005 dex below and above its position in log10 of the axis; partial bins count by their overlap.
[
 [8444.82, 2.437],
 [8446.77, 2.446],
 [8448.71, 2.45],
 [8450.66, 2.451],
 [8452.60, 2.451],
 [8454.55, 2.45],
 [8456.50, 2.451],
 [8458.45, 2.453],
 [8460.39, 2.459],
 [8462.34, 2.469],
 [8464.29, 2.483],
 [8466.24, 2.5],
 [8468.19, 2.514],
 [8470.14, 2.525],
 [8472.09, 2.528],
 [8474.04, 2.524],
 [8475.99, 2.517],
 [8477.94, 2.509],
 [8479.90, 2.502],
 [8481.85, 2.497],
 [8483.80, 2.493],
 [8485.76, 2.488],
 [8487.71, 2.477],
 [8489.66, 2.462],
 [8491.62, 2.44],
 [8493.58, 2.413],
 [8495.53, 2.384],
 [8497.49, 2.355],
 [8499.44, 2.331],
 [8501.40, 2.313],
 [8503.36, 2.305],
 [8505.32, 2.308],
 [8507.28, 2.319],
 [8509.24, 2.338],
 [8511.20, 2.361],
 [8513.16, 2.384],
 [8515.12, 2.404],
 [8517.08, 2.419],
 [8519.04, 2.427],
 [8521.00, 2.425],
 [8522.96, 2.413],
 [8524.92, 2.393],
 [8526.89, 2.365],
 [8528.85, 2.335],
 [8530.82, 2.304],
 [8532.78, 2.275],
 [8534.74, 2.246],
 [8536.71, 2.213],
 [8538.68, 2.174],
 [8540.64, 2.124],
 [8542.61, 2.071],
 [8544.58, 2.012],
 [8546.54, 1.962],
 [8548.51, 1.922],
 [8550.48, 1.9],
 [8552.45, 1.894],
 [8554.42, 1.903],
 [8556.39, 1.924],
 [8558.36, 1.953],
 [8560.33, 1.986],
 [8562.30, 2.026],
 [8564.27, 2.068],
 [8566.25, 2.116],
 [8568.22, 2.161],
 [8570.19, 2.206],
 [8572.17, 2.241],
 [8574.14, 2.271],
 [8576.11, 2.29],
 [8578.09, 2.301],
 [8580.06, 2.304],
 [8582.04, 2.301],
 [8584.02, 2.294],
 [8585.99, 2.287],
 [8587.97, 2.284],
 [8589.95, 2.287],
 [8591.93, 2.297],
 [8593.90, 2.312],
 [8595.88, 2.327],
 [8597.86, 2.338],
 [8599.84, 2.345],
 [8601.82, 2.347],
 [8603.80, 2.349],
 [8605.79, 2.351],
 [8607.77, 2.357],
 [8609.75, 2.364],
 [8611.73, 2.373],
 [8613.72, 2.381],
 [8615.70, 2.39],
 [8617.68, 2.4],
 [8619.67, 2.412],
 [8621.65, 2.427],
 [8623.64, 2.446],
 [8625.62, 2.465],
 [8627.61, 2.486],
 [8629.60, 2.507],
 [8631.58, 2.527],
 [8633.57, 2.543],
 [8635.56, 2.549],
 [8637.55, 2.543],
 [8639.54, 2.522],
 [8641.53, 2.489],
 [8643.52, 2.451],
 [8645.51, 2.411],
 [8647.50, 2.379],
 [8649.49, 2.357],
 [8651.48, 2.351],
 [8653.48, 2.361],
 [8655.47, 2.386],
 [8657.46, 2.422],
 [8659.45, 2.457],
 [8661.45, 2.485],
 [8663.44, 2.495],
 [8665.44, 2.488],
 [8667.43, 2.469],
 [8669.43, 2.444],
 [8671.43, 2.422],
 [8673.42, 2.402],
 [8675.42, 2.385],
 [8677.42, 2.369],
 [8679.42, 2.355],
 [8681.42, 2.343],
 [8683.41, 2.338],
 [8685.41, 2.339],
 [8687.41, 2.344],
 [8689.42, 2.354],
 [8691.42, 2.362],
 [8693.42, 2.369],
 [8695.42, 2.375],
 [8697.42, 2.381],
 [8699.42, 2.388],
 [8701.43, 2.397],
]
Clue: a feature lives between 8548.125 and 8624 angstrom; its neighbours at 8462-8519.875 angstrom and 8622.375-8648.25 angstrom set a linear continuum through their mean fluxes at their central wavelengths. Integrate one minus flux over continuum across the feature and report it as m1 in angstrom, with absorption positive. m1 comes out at 7.16 angstrom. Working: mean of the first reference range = 2.43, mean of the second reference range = 2.49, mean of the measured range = 2.24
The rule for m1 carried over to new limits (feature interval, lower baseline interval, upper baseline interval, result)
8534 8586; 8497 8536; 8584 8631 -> 5.45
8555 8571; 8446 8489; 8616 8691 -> 2.65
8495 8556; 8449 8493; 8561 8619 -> 3.94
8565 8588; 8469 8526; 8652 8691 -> 1.54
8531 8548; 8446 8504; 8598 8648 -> 2.15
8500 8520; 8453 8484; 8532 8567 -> -0.87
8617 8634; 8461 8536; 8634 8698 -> -0.38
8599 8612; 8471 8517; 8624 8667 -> 0.51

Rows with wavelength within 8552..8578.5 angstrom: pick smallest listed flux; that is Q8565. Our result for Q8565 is 1.894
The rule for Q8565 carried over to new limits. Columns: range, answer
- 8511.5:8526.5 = 2.384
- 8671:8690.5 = 2.338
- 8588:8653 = 2.287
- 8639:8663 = 2.351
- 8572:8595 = 2.241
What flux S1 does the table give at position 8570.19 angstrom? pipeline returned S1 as 2.206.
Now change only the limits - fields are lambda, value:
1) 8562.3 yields 2.026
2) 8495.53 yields 2.384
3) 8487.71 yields 2.477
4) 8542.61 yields 2.071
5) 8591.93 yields 2.297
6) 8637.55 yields 2.543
